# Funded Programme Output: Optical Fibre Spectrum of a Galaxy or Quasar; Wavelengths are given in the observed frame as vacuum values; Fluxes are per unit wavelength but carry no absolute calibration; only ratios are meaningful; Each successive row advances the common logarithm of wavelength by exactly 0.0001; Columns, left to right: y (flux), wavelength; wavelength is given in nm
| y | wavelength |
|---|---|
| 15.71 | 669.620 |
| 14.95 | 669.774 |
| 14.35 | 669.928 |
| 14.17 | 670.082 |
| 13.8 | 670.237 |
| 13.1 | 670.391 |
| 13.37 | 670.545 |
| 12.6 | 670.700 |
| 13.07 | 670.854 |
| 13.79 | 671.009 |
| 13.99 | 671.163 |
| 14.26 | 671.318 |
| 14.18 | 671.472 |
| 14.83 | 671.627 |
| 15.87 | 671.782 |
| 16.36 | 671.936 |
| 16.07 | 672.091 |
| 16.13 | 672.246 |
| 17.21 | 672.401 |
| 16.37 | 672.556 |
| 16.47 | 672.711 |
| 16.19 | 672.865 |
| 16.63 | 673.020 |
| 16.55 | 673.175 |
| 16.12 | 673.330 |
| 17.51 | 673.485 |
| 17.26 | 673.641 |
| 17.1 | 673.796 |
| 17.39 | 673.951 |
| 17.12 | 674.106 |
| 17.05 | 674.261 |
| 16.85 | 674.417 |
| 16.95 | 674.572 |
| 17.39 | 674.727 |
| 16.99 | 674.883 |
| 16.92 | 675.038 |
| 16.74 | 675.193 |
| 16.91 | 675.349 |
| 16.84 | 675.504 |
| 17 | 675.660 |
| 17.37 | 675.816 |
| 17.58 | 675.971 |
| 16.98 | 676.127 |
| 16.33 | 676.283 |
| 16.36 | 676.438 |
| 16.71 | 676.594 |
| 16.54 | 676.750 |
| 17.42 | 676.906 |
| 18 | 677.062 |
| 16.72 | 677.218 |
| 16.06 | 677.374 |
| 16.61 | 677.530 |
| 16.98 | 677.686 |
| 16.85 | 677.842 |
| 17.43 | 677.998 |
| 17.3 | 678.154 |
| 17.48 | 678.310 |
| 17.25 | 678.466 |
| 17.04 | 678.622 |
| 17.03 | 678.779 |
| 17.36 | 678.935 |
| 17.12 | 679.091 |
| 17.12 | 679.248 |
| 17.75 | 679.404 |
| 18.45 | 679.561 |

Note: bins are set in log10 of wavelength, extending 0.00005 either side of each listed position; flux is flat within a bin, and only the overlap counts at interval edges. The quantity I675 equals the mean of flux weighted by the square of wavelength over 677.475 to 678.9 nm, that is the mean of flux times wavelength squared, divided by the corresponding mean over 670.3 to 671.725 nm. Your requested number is 1.3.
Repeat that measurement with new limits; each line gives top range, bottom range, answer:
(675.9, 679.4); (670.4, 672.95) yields 1.15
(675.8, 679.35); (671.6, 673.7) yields 1.05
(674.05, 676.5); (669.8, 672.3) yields 1.20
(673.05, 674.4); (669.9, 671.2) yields 1.27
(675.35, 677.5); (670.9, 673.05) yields 1.10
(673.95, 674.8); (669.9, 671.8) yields 1.25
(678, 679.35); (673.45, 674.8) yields 1.02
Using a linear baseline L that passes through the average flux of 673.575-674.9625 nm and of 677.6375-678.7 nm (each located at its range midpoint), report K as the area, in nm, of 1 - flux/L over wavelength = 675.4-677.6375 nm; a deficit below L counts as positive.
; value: 0.04 nm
